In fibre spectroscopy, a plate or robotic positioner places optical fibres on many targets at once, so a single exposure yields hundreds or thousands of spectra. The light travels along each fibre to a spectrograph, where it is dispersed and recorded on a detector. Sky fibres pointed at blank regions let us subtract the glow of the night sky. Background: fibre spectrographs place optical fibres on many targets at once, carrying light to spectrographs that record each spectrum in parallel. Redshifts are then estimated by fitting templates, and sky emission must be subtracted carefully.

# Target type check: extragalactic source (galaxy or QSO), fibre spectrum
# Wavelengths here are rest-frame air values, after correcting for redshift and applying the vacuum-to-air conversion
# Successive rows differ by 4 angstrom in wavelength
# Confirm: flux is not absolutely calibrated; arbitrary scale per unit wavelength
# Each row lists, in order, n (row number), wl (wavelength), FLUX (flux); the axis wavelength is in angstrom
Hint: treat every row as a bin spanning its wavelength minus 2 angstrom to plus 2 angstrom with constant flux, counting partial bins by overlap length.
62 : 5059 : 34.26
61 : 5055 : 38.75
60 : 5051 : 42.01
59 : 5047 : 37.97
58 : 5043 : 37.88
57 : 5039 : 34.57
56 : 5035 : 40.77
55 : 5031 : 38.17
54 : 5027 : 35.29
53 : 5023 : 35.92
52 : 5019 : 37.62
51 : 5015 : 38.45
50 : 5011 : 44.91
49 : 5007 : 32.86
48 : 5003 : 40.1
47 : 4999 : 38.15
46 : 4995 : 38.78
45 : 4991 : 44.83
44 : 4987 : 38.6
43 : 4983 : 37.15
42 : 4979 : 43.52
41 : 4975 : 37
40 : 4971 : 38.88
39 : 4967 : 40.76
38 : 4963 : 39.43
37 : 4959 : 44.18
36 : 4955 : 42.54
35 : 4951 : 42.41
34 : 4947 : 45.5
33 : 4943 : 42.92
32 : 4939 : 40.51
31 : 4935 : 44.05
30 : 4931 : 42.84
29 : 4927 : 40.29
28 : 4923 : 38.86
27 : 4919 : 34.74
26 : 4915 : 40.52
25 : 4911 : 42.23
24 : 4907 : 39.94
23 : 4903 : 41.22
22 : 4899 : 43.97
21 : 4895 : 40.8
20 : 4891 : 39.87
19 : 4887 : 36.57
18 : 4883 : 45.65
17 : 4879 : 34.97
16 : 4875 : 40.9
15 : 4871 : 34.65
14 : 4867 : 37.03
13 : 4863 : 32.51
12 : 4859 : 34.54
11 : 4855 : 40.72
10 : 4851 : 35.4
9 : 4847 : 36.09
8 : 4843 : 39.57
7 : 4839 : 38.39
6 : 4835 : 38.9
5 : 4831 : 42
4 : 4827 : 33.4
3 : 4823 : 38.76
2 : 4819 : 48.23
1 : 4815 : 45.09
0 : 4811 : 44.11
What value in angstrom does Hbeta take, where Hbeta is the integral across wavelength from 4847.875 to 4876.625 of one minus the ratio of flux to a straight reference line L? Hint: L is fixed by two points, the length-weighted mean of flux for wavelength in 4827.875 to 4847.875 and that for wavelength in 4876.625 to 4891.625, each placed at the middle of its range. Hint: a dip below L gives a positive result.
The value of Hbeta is 1.91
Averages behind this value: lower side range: 38.8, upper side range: 39.3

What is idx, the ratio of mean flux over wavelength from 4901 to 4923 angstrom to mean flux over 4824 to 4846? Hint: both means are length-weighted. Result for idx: 1.03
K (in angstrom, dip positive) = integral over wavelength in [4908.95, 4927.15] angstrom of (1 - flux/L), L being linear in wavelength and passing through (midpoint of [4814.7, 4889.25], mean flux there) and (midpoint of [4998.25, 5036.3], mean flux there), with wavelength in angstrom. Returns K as -0.4 angstrom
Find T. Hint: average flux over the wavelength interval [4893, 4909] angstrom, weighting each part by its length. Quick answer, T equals 41.5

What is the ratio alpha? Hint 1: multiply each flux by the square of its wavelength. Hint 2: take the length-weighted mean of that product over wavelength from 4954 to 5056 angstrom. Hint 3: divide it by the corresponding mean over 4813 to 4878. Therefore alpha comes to 1.1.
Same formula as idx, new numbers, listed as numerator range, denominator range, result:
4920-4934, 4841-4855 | 1.08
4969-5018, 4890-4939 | 0.97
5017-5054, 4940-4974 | 0.90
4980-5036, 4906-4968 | 0.94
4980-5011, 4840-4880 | 1.07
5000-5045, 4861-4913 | 0.96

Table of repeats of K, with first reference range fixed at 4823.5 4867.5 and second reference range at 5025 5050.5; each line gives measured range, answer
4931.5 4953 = -3.2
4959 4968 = -0.8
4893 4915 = -2.5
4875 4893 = -1.0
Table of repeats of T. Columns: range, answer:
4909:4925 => 39.1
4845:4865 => 35.9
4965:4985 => 39.5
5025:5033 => 36.7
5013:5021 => 38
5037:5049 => 36.8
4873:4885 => 40.5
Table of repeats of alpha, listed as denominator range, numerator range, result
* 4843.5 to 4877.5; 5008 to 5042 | 1.11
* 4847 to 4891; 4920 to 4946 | 1.14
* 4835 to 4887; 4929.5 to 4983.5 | 1.15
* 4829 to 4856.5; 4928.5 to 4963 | 1.16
